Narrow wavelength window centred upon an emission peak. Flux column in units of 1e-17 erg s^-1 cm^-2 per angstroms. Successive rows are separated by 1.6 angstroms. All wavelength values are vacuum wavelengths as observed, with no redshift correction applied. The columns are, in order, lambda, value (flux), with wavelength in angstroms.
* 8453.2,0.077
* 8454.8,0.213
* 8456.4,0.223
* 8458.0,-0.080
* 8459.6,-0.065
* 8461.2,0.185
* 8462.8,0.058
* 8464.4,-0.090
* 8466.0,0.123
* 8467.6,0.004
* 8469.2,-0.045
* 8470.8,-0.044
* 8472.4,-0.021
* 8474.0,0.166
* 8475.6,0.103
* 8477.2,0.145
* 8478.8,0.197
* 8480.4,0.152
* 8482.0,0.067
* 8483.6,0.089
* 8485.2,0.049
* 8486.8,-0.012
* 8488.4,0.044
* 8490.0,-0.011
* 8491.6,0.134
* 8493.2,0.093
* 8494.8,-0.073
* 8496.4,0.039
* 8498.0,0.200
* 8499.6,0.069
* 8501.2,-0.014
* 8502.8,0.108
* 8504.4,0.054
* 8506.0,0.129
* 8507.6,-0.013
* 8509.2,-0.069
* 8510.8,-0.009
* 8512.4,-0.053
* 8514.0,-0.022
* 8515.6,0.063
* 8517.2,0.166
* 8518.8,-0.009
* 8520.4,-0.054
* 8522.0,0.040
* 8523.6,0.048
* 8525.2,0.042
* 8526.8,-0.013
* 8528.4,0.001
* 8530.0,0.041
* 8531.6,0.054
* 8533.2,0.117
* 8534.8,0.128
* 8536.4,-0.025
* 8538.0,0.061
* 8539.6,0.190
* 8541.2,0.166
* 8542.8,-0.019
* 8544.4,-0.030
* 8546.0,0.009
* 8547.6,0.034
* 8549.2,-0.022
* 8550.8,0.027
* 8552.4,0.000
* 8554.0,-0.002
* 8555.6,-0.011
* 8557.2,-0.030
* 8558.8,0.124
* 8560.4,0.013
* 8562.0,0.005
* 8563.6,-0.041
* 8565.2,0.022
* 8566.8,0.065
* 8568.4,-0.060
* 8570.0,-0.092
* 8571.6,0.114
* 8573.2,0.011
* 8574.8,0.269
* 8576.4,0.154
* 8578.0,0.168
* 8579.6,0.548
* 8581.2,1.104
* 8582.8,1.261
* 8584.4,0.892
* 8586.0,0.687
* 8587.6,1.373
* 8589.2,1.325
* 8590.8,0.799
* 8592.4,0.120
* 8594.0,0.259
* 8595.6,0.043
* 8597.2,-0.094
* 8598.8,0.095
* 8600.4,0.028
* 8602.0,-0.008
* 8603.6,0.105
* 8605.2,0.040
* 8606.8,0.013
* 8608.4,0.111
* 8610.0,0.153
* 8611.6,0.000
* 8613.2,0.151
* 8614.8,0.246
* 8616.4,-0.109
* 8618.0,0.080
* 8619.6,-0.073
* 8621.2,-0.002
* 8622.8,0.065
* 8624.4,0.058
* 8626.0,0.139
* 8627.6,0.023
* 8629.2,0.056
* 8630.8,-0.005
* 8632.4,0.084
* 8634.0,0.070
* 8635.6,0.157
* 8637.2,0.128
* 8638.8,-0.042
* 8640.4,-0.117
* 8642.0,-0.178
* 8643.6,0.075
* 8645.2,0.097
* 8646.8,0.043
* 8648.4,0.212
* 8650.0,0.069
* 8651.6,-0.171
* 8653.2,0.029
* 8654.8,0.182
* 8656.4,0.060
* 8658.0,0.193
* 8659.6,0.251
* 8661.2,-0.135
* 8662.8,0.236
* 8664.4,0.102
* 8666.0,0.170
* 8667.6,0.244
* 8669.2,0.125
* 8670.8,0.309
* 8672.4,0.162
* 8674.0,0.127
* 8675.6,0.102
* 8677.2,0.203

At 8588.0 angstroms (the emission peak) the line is [O II]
